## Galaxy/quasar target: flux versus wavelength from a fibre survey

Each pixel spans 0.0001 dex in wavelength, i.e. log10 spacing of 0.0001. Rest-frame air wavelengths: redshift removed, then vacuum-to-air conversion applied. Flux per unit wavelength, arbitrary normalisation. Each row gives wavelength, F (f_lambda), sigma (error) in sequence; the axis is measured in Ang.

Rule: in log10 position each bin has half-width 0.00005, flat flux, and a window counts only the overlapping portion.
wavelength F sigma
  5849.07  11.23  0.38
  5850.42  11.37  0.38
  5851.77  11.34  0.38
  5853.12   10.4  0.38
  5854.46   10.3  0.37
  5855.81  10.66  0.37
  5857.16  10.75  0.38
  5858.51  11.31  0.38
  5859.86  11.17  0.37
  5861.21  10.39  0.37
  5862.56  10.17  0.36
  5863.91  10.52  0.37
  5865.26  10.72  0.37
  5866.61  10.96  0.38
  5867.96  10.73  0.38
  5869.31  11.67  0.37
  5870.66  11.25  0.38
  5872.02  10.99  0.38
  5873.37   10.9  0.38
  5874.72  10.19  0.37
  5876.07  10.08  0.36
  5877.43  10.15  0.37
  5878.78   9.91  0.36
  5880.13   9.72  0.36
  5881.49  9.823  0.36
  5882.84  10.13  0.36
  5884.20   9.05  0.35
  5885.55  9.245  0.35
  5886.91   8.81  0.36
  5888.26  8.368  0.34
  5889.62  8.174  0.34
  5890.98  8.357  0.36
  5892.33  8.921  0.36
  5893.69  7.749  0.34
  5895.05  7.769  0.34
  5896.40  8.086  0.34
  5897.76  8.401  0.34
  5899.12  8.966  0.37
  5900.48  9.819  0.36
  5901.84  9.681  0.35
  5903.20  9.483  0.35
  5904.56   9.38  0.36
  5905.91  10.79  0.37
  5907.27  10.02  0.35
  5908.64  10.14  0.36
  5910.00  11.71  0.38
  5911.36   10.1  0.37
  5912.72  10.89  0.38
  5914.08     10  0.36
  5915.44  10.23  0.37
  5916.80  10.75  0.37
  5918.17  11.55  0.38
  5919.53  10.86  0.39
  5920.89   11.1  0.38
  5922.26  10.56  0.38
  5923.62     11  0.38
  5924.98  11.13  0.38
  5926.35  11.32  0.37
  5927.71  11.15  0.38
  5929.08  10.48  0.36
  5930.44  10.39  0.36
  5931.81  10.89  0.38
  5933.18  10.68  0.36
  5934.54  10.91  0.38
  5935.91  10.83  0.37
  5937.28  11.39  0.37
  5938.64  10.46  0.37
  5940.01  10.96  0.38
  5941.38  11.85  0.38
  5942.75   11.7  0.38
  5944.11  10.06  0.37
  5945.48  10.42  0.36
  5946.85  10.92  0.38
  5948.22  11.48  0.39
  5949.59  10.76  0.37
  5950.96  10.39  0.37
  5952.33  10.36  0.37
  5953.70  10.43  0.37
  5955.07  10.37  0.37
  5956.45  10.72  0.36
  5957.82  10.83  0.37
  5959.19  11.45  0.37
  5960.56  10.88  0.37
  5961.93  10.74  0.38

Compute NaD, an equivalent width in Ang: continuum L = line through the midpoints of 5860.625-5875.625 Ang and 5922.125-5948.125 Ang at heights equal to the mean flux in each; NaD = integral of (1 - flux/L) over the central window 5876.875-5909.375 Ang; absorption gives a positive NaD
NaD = 4.9 Ang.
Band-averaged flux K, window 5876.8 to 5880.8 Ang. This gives 9.94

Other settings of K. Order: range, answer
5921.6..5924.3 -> 10.8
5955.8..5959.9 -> 11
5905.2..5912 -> 10.6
